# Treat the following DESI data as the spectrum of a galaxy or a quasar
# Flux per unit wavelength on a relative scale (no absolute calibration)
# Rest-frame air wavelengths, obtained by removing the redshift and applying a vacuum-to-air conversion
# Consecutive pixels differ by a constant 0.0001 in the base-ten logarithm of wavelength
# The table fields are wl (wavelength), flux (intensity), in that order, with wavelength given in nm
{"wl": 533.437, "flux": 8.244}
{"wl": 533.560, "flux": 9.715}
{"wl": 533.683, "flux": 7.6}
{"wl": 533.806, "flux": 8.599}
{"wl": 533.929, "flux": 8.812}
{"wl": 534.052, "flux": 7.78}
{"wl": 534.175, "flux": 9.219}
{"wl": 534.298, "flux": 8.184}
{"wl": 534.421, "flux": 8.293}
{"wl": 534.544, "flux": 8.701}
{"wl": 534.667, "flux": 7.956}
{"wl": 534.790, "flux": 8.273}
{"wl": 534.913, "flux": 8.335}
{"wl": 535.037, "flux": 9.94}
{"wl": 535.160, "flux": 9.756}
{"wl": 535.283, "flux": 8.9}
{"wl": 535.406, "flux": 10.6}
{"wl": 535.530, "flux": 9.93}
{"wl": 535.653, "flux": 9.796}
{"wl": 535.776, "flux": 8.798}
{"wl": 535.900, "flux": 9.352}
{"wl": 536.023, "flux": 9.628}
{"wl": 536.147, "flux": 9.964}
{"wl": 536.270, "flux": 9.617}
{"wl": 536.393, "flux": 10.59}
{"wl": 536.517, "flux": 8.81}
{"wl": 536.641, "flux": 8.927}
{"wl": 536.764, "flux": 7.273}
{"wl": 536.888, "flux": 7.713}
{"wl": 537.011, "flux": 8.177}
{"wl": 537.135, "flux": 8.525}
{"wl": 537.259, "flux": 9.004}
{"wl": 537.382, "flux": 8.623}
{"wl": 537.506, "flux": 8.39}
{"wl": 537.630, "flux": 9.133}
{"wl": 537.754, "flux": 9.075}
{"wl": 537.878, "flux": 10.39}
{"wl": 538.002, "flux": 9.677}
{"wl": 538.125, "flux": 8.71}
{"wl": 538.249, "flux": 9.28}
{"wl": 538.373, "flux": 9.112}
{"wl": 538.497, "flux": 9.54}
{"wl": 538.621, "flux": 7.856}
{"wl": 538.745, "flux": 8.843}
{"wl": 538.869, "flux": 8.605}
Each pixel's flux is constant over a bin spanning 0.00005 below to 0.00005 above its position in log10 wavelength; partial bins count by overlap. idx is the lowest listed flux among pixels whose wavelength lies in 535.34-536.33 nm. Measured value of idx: 8.798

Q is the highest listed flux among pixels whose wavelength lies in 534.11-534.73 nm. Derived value 9.219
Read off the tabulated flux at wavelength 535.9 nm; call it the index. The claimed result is 9.352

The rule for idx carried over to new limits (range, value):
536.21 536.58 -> 8.81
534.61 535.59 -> 7.956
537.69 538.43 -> 8.71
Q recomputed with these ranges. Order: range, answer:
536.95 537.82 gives 9.133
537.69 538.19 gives 10.39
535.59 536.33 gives 9.964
